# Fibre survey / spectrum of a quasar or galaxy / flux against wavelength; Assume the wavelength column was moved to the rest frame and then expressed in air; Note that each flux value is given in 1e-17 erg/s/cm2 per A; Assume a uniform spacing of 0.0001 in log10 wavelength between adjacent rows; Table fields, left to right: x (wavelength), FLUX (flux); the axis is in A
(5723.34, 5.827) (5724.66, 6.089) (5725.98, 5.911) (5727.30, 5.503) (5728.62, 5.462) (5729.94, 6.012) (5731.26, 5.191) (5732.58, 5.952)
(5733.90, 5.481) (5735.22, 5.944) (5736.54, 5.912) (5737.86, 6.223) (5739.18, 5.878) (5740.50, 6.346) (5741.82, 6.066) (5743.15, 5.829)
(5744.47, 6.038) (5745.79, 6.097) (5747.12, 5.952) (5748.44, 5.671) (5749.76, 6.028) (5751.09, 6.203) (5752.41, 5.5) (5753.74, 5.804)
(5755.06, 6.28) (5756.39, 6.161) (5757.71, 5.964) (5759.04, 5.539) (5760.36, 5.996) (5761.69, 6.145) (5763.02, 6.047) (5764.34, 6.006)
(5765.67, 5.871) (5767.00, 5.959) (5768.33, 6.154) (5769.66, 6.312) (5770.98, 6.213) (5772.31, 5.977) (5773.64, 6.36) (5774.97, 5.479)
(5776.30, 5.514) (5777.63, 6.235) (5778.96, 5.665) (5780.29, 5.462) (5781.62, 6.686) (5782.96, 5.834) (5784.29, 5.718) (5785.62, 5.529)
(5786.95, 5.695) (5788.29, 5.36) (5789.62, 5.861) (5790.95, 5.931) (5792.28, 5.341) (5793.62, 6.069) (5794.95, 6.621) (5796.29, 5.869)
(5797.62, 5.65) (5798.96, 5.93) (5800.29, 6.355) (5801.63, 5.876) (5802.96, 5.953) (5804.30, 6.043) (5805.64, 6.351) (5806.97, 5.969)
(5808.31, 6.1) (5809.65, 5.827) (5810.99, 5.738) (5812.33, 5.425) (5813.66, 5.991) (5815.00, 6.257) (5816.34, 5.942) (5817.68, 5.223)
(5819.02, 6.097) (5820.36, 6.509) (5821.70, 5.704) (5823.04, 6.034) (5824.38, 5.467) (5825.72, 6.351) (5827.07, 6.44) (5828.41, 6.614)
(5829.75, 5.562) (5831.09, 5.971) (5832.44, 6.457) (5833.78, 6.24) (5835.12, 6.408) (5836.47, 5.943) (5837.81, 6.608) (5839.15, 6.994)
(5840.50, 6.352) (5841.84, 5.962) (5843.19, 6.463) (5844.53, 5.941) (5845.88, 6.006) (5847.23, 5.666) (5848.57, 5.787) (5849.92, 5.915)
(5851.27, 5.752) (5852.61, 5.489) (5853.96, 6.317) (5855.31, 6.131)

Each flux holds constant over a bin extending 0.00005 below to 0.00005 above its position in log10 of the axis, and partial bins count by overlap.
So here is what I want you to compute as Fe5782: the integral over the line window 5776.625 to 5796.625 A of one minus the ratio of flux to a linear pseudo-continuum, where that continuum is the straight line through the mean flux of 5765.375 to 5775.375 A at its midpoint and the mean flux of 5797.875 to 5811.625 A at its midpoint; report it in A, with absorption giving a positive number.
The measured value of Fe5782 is 0.6 A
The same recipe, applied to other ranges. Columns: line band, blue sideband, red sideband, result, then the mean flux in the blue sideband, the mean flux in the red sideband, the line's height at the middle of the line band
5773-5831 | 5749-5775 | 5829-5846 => 1.96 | 6.01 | 6.23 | 6.13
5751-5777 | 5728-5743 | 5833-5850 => -0.09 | 5.86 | 6.19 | 5.95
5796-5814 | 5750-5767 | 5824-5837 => 0.46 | 5.96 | 6.16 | 6.09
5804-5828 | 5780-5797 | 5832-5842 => 0.71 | 5.85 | 6.39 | 6.16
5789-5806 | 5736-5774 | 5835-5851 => 0.28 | 6.02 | 6.15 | 6.08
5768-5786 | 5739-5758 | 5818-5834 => 0.27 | 5.99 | 6.1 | 6.03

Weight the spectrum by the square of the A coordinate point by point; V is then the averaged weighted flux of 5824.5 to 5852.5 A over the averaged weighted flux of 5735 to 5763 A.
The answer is 1.1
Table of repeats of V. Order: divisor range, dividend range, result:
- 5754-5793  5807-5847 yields 1.05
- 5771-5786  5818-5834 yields 1.05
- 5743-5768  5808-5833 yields 1.03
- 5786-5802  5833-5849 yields 1.07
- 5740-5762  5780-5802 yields 1.00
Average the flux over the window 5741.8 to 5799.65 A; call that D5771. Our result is 5.92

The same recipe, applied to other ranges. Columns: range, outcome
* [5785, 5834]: 5.95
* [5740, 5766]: 5.98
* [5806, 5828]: 5.96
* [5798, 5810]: 6.04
